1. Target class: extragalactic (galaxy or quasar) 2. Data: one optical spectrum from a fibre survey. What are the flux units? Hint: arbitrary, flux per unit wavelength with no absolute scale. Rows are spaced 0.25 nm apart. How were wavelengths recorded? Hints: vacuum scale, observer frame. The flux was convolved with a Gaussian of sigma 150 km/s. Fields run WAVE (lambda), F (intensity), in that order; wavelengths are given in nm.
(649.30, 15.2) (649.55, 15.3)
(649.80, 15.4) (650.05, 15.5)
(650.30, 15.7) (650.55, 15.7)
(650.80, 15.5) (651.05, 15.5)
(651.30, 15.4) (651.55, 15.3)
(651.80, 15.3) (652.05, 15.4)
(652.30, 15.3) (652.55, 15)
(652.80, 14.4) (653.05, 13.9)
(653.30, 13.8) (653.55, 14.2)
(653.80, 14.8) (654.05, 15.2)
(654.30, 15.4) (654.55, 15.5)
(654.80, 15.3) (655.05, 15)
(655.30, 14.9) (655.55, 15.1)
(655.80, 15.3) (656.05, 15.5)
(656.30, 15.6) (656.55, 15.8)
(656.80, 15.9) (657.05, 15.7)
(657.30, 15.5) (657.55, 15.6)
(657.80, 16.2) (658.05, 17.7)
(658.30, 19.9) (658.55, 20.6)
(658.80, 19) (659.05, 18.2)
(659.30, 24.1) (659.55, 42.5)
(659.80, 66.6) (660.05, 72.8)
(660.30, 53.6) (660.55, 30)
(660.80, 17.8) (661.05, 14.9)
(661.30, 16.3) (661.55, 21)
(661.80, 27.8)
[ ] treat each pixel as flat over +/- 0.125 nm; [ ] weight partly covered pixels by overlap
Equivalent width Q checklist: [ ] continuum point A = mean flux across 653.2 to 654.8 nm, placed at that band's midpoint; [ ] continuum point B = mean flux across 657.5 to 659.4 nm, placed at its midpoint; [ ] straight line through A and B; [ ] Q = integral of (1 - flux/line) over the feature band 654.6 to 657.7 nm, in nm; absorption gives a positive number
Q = 0.25 nm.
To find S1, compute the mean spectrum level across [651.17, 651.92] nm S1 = 15.3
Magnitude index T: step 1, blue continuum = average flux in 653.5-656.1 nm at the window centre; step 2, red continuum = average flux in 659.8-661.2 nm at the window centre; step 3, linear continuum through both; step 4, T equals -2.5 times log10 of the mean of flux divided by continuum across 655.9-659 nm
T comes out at 0.48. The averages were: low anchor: 15.1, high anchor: 40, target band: 16.9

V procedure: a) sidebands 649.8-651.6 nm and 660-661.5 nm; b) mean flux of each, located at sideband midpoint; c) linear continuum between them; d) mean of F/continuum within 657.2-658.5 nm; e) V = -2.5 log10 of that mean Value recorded 0.49 mag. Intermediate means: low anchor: 15.5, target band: 17.2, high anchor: 31.6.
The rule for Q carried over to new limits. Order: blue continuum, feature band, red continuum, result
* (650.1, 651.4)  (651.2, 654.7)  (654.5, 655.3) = 0.101 nm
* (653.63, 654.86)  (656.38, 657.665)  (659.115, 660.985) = 0.564 nm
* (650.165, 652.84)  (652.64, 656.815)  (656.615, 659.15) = 0.349 nm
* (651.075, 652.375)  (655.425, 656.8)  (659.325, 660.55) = 0.774 nm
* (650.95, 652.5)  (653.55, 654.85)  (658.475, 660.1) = 0.416 nm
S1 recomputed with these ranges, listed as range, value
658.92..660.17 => 44.6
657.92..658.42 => 18.8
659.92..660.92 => 43.8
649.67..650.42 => 15.5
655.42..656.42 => 15.4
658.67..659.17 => 18.6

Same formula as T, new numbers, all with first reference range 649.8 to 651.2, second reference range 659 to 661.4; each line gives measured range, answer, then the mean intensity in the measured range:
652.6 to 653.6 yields 0.44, 14.1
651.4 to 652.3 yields 0.20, 15.3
